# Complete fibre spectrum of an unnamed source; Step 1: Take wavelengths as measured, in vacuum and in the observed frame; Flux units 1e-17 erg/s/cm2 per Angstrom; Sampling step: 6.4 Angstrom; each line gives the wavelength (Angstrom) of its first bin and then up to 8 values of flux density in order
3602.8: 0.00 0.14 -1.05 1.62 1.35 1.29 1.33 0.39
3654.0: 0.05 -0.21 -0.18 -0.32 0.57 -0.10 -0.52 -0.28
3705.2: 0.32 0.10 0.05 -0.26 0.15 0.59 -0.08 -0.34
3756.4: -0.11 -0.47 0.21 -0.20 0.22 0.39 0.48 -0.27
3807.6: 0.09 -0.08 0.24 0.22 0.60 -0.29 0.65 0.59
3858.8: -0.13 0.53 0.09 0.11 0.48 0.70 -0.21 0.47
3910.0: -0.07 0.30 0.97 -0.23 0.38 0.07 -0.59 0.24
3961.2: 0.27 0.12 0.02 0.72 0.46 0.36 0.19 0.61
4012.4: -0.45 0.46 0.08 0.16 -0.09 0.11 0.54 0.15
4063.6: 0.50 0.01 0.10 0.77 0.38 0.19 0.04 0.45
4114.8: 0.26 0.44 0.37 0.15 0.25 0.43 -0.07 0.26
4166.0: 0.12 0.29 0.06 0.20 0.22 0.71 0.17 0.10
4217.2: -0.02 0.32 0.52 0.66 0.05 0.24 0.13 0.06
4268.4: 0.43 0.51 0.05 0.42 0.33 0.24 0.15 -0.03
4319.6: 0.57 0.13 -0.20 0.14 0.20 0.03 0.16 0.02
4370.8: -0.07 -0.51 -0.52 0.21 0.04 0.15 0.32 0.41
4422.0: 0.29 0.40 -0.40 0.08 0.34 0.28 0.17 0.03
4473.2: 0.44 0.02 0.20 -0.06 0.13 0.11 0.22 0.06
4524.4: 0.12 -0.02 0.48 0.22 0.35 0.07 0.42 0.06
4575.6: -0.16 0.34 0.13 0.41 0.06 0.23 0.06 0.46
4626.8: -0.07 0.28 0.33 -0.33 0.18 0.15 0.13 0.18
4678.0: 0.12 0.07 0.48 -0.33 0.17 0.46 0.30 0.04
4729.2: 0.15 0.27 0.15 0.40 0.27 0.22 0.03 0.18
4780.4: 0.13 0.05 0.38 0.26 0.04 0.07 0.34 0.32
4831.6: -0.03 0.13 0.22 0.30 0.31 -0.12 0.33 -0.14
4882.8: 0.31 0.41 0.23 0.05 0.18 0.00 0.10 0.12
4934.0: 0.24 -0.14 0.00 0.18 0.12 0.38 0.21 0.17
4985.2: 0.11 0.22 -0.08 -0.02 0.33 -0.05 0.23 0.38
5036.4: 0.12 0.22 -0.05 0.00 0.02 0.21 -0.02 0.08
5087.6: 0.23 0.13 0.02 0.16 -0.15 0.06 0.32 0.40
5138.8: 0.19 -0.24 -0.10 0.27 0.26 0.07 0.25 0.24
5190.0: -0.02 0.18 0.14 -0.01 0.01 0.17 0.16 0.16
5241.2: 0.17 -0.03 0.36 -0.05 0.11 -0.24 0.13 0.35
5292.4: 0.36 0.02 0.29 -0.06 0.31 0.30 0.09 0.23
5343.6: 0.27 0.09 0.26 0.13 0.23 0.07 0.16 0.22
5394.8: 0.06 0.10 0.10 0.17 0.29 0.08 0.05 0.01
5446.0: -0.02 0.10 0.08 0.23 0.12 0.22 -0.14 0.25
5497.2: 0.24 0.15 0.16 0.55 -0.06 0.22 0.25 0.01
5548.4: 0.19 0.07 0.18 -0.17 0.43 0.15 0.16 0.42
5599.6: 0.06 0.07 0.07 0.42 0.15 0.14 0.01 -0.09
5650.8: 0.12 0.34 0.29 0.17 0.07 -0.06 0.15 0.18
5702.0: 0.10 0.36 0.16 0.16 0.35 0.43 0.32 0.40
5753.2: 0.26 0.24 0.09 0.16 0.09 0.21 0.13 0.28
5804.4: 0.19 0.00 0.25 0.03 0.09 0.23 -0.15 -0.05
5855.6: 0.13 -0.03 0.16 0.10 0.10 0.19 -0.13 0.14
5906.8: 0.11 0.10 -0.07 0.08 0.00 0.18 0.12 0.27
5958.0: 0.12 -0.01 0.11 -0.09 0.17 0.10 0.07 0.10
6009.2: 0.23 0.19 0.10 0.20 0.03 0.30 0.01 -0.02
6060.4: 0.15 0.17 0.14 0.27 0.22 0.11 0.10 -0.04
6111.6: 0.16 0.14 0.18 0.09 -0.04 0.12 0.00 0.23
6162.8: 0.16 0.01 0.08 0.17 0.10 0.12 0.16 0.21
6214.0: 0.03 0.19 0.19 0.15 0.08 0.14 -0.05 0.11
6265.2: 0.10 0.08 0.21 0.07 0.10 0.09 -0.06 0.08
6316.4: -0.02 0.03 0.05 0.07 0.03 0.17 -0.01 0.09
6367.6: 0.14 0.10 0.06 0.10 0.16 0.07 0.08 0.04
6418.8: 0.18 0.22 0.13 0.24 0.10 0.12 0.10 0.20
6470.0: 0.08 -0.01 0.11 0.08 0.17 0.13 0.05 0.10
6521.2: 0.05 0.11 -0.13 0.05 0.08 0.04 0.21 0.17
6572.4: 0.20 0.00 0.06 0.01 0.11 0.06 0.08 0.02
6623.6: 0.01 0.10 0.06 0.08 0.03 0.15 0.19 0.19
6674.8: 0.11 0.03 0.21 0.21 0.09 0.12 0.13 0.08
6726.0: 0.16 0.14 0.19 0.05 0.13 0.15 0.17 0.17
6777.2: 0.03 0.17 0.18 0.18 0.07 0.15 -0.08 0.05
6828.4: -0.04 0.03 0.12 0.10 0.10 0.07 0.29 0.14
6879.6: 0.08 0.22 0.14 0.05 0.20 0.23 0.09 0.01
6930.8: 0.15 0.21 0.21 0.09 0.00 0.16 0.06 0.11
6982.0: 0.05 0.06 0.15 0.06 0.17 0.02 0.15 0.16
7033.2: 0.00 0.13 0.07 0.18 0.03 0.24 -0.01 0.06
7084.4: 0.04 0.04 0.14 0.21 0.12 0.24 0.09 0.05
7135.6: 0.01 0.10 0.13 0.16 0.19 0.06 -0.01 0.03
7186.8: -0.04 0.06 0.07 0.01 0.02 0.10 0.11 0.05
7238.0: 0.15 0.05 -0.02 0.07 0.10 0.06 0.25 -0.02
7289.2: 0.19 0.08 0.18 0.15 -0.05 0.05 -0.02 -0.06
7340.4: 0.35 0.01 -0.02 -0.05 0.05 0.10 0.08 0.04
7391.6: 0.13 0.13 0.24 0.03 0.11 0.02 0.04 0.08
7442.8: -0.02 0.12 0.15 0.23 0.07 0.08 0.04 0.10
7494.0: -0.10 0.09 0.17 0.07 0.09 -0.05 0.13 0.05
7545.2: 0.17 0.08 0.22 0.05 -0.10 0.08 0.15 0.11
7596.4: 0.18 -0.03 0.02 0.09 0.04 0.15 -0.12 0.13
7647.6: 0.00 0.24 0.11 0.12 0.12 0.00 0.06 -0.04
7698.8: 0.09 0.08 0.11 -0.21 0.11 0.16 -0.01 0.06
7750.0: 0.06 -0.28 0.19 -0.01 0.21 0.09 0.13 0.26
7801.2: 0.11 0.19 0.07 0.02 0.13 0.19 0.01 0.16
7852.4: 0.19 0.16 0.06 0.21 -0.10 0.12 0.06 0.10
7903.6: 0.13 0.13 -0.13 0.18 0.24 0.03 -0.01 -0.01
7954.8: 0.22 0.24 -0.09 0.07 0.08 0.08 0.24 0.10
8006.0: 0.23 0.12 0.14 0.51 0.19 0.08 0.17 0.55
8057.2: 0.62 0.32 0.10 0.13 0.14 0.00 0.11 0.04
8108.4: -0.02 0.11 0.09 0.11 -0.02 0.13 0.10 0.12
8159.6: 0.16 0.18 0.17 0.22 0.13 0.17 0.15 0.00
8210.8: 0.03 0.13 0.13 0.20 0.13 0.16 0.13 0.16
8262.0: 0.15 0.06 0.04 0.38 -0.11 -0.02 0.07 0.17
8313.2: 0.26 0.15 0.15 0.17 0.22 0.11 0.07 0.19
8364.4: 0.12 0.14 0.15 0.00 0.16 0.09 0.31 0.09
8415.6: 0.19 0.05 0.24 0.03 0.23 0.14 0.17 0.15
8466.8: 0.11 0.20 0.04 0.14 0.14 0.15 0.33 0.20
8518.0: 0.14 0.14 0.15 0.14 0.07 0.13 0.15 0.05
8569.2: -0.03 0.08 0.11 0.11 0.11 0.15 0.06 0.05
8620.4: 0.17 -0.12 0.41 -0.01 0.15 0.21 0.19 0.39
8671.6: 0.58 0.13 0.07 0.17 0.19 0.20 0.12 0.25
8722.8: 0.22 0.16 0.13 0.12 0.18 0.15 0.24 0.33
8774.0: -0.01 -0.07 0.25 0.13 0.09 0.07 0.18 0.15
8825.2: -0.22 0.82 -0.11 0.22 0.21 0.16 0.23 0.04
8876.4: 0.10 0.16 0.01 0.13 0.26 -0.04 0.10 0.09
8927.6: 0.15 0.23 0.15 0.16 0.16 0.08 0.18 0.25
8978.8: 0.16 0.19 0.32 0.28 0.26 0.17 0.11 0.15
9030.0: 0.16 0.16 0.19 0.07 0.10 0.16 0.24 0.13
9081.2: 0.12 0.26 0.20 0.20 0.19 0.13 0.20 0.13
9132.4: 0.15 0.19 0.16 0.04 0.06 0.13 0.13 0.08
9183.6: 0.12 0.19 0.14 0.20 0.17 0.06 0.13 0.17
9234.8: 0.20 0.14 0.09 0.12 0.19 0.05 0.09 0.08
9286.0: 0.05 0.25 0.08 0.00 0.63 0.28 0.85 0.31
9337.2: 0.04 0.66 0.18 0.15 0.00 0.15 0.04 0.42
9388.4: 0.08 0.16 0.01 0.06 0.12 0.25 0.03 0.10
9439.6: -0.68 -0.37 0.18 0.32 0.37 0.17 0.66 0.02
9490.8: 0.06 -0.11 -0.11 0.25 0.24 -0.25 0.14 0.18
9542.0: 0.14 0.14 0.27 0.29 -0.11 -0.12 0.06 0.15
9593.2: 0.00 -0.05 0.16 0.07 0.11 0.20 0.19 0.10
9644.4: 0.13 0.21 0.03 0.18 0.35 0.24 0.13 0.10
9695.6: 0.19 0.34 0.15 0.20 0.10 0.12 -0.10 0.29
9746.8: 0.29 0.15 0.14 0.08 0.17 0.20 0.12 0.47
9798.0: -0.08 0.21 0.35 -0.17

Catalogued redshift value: 1.161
